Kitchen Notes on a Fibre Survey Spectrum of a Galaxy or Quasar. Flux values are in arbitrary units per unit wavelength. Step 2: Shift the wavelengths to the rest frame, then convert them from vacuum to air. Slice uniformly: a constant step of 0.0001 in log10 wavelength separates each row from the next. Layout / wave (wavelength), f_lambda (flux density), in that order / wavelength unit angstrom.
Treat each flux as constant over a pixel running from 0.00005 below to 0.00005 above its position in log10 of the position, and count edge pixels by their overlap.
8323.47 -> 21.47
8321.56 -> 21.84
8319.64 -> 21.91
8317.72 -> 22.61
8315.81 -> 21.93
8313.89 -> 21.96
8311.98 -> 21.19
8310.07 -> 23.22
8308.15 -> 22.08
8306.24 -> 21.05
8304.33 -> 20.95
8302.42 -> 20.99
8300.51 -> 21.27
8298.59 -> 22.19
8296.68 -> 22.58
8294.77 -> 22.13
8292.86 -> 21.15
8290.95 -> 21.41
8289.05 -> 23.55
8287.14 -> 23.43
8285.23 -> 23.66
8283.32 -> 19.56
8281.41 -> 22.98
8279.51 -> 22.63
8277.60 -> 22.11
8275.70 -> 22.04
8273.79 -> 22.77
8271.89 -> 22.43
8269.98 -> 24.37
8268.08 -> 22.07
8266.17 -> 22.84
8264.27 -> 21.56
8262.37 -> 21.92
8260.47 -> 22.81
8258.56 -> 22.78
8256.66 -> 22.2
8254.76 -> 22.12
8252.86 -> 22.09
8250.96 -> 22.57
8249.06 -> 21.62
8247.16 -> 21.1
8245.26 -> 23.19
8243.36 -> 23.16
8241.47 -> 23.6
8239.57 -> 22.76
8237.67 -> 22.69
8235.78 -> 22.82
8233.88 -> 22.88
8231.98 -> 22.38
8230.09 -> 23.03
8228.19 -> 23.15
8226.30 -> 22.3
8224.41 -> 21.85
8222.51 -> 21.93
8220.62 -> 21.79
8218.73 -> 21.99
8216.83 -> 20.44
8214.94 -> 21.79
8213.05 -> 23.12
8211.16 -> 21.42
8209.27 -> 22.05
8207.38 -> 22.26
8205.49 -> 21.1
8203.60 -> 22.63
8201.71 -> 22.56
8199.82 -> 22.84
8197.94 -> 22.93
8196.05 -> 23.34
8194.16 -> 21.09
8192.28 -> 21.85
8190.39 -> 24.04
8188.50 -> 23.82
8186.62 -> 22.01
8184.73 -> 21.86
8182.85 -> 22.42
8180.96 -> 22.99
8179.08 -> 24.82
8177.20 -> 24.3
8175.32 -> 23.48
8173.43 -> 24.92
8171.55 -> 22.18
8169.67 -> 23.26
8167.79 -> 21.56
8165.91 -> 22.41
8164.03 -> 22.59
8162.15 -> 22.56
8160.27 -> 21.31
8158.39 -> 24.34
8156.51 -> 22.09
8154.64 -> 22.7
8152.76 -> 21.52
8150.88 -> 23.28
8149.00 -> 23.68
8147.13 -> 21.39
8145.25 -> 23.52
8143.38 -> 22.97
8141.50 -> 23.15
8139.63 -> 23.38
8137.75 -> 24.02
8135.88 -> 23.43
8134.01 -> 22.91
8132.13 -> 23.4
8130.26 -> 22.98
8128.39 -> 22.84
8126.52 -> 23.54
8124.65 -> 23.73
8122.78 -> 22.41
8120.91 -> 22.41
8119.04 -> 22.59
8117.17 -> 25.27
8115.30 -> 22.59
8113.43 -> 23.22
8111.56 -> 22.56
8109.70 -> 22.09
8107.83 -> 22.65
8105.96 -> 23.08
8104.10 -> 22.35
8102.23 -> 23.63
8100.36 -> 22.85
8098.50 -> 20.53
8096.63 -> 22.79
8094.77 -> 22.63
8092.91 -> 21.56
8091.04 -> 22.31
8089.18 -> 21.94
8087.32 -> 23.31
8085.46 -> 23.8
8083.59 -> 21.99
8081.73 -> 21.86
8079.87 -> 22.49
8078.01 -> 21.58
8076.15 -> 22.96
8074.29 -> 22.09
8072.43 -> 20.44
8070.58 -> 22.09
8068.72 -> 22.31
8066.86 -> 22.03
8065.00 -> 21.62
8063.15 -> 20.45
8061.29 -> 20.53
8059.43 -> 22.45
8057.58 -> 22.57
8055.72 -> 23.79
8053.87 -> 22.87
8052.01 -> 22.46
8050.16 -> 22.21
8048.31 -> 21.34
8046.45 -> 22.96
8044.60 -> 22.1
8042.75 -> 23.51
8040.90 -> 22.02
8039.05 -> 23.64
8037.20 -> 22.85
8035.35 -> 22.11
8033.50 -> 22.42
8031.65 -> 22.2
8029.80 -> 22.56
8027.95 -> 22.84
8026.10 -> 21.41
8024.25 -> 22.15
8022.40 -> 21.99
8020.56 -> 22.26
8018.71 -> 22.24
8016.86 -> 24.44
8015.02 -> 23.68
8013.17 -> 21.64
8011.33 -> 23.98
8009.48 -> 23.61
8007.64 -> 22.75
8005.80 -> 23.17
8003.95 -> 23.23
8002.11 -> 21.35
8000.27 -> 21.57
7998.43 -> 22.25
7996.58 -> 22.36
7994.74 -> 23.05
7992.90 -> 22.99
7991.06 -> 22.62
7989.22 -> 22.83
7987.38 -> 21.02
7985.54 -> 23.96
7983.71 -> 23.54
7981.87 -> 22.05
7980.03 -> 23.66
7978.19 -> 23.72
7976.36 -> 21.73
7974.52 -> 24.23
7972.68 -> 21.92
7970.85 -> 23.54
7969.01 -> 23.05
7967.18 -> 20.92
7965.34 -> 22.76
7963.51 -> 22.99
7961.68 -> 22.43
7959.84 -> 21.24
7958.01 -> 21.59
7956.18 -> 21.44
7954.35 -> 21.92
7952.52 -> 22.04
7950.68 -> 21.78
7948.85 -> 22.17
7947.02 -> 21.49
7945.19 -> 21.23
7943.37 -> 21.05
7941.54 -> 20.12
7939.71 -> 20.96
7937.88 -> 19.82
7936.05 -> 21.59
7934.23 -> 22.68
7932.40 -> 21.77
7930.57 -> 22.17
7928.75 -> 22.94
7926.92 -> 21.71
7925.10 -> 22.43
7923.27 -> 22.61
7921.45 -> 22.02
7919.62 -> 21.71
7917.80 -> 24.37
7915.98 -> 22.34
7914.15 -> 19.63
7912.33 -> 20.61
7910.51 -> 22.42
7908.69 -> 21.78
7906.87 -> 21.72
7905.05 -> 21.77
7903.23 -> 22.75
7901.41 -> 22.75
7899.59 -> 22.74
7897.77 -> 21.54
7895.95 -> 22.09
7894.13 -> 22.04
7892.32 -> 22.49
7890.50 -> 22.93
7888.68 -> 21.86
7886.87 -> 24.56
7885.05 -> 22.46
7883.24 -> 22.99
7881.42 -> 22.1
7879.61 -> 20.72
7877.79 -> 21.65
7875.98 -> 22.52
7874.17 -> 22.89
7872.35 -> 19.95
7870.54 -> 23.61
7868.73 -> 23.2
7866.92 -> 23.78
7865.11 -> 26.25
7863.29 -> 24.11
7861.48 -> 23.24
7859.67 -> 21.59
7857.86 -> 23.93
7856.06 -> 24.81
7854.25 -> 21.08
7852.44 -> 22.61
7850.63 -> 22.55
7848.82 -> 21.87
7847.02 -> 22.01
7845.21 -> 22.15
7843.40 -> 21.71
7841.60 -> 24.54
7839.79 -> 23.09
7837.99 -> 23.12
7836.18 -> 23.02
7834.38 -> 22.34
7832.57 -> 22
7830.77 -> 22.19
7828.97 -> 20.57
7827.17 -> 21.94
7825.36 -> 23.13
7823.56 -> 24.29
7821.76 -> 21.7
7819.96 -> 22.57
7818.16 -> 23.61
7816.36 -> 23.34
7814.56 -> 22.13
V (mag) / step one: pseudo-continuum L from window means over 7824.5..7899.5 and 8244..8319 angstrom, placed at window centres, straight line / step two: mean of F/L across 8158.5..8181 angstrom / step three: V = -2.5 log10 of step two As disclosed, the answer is -0.04 mag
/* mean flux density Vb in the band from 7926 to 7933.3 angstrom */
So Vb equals 22.2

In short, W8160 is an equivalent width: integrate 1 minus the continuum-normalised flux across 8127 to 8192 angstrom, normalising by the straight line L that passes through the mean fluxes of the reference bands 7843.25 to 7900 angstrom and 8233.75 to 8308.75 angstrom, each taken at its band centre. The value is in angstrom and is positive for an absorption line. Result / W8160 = -1.8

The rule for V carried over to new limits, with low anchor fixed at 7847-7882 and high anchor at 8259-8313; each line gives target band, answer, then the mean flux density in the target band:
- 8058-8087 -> 0.03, 22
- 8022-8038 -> 0.01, 22.3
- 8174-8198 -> -0.03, 23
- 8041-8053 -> 0.00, 22.4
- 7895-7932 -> 0.03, 22.1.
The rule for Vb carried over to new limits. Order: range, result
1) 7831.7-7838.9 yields 22.6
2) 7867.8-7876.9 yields 22.5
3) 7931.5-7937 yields 22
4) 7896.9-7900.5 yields 22.1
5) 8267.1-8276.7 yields 22.7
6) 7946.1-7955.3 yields 21.9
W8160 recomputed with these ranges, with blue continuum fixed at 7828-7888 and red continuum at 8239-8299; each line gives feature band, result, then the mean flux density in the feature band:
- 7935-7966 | 1.5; 21.6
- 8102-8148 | -1.1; 23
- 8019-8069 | 0.6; 22.3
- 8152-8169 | 0.1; 22.4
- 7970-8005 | -0.2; 22.7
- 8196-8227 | 0.5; 22.1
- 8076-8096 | 0.1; 22.4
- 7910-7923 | 0.4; 21.9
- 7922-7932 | 0.1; 22.3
